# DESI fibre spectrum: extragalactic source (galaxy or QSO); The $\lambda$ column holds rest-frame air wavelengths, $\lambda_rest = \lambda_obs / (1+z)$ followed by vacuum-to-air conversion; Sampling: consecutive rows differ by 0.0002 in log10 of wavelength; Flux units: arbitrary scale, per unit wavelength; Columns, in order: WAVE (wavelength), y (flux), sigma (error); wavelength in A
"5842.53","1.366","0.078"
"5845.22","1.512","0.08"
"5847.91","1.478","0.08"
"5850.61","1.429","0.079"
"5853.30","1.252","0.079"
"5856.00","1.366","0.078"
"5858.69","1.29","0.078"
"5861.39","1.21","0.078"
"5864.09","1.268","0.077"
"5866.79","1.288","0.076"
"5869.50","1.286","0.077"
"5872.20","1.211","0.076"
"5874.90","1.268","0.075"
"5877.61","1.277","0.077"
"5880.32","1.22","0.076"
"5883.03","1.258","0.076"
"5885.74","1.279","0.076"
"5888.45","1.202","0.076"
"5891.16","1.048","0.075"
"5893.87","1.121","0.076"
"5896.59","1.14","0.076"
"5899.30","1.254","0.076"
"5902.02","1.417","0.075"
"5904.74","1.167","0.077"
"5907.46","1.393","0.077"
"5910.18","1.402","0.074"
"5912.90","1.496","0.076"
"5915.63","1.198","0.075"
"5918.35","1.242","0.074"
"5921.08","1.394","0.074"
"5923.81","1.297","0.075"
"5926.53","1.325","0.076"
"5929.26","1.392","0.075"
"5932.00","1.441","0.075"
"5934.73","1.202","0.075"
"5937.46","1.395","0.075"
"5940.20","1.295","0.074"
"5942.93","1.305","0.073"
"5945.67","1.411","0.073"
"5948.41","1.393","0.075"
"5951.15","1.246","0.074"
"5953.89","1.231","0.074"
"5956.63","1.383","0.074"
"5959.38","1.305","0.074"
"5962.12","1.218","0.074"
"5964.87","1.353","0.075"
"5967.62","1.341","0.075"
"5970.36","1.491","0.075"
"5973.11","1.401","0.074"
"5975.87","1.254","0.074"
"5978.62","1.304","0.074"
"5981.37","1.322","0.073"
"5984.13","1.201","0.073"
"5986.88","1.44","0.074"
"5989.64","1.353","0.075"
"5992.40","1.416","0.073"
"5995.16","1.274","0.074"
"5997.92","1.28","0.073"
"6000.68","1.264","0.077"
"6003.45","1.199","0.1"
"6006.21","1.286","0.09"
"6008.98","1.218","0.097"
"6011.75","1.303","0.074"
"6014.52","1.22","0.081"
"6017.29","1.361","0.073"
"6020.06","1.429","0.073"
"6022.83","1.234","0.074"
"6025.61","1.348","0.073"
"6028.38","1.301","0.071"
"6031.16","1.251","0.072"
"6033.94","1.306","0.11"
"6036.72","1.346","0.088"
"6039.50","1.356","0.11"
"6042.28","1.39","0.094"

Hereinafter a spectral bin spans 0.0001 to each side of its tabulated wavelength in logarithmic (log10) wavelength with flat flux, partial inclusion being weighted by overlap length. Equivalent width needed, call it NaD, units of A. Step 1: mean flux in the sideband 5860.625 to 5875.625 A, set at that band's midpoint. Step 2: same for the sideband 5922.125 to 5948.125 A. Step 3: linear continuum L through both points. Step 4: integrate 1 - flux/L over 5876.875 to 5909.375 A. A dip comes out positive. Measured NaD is 1.4 A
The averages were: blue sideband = 1.26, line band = 1.23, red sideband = 1.34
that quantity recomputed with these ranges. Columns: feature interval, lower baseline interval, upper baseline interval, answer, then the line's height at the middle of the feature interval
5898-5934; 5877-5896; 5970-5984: -2.86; 1.24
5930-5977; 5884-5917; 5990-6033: -2.15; 1.28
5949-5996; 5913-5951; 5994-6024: -0.82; 1.3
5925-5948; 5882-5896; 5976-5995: -1.74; 1.25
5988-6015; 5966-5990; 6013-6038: 0.88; 1.33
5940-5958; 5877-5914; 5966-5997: -0.17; 1.31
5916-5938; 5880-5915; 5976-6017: -0.99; 1.27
